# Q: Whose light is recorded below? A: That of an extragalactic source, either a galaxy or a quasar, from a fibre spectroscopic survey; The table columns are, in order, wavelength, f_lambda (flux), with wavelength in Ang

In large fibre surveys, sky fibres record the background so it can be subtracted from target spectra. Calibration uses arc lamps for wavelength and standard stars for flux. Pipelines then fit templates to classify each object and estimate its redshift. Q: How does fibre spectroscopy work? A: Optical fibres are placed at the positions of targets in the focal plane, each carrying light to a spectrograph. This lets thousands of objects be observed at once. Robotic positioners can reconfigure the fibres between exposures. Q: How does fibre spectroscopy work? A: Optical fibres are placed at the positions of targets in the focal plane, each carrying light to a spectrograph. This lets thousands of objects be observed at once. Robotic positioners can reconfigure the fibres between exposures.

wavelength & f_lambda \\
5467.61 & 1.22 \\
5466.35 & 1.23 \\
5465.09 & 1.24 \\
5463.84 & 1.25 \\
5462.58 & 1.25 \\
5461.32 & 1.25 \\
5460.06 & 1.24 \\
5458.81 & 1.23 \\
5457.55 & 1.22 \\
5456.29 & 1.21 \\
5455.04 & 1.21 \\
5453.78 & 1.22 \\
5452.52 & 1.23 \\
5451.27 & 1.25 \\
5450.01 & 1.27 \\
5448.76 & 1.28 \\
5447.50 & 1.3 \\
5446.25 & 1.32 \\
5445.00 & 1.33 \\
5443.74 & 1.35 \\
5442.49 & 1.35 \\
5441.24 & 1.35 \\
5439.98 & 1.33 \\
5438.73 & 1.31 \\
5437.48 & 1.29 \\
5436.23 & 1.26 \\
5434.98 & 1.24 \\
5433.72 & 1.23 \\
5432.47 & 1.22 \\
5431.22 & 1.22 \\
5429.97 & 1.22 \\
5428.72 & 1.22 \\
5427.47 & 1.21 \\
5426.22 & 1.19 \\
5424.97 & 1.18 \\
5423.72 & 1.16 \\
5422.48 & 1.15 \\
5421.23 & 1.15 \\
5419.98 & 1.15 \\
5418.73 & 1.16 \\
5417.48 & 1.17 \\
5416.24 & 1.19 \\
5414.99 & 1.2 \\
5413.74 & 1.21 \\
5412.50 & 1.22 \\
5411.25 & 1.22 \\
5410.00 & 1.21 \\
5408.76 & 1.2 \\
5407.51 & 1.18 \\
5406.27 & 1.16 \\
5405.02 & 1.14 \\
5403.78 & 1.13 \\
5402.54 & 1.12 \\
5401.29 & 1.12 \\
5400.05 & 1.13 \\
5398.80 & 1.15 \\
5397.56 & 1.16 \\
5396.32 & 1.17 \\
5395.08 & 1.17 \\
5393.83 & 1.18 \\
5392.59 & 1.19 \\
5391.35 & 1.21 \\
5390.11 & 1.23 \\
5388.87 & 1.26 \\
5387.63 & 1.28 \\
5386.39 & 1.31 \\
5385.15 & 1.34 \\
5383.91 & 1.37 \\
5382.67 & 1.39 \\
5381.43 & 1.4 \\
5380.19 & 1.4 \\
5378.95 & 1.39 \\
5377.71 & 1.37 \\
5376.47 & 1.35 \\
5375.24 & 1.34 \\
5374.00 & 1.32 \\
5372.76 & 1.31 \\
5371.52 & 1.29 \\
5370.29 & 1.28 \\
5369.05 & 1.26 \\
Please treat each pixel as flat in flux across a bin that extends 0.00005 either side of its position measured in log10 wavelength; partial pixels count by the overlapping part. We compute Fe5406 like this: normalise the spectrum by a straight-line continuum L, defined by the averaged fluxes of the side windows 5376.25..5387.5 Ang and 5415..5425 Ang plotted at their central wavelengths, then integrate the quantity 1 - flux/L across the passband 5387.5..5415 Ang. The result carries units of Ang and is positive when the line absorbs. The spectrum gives 1.7 Ang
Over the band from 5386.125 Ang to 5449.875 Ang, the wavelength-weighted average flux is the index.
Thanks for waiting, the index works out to 1.22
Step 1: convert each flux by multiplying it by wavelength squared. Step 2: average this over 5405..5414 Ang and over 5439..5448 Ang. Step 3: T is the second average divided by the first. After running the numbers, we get 1.13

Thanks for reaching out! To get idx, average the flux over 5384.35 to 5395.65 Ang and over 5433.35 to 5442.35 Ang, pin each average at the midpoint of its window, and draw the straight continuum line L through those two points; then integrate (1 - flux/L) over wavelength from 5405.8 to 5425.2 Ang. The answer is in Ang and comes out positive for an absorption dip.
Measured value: 1.3 Ang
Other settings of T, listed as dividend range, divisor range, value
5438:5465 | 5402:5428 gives 1.10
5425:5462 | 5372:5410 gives 1.03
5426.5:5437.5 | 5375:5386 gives 0.91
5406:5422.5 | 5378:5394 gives 0.92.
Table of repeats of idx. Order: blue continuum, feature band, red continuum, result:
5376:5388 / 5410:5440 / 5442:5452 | 2.6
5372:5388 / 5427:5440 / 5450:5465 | 0.2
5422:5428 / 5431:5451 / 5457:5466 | -1.4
